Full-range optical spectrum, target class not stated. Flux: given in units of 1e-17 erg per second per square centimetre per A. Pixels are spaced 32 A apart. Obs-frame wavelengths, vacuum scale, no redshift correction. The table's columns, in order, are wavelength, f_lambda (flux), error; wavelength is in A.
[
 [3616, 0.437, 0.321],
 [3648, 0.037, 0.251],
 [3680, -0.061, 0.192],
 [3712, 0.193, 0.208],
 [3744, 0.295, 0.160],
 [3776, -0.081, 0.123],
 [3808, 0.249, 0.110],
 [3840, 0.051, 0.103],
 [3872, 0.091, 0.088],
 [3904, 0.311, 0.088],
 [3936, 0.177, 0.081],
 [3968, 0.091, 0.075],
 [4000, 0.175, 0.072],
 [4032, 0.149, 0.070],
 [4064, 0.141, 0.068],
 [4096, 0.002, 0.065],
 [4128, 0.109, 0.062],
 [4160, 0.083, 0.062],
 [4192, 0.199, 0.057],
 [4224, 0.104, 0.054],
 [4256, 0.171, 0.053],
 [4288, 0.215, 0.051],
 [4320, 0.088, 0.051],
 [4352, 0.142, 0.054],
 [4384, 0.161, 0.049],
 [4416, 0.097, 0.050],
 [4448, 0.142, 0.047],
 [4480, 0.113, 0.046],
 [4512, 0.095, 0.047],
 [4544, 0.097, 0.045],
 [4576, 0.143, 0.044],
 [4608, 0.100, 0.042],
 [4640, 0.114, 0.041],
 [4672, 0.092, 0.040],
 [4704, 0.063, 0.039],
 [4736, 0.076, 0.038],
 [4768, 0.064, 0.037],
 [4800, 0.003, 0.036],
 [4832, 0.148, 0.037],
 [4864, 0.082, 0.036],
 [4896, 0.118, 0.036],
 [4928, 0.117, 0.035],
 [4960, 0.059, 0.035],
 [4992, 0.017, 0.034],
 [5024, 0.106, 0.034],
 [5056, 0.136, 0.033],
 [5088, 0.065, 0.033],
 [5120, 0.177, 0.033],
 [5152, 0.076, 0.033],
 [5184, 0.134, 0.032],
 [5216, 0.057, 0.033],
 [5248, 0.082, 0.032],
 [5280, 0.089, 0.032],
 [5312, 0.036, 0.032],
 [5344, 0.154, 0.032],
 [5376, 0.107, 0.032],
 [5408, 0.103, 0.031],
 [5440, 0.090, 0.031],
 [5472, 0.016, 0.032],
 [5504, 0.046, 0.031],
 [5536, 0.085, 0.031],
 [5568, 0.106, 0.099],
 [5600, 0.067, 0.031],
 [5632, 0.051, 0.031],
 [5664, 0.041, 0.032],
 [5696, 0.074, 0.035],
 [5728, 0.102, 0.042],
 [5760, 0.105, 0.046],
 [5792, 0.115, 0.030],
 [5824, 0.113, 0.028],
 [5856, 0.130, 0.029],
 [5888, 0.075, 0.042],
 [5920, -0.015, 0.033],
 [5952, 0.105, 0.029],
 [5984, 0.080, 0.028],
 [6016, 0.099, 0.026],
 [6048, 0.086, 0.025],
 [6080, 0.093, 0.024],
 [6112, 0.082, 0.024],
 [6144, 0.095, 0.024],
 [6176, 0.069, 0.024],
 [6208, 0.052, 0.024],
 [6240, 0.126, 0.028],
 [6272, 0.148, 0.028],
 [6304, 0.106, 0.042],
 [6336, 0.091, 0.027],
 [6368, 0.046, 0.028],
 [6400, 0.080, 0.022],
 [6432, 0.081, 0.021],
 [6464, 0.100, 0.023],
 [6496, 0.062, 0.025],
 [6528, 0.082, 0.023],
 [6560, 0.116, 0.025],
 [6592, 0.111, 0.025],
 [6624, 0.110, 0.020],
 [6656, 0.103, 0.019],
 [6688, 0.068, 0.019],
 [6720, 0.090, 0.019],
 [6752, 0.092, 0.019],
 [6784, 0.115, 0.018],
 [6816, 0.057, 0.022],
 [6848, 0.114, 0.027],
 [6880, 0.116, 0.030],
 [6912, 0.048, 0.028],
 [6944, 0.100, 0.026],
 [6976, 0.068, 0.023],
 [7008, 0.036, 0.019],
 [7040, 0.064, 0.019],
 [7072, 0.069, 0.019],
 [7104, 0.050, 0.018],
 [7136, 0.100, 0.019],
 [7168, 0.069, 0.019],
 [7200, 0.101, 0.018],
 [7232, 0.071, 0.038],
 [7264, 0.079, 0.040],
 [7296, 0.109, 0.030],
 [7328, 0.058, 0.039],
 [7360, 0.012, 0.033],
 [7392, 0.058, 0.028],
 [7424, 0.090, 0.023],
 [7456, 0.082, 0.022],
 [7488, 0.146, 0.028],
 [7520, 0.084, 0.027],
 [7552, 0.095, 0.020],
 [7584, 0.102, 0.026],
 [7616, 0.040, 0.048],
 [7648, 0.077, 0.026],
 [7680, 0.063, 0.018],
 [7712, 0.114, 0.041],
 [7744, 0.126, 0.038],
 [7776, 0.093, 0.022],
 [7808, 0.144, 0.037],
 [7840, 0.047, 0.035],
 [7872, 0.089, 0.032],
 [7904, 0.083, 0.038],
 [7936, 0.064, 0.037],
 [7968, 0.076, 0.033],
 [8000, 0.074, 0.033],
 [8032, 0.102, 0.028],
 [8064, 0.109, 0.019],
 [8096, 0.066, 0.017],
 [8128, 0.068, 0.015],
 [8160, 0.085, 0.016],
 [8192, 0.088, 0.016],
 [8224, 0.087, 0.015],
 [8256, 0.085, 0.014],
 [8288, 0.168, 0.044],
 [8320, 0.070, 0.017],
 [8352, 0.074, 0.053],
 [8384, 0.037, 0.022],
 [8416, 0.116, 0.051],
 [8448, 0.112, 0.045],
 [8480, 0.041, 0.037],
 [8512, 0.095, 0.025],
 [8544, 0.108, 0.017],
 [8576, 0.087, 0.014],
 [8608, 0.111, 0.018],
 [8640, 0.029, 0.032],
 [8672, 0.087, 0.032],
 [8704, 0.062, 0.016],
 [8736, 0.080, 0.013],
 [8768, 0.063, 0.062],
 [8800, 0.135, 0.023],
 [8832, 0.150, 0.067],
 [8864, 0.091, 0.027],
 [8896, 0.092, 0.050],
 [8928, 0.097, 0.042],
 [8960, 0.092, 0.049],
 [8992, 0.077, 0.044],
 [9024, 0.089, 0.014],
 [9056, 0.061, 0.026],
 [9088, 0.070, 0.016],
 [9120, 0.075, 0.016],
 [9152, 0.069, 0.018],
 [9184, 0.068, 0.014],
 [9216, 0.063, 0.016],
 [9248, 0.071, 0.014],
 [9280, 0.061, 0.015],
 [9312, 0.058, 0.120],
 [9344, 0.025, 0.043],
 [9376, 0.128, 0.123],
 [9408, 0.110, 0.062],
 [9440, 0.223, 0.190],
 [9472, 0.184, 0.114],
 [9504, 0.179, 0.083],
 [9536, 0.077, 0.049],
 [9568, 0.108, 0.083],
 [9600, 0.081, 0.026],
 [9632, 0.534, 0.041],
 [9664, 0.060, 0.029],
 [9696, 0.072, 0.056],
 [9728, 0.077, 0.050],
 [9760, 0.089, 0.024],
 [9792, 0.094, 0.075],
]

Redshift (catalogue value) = 1.58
